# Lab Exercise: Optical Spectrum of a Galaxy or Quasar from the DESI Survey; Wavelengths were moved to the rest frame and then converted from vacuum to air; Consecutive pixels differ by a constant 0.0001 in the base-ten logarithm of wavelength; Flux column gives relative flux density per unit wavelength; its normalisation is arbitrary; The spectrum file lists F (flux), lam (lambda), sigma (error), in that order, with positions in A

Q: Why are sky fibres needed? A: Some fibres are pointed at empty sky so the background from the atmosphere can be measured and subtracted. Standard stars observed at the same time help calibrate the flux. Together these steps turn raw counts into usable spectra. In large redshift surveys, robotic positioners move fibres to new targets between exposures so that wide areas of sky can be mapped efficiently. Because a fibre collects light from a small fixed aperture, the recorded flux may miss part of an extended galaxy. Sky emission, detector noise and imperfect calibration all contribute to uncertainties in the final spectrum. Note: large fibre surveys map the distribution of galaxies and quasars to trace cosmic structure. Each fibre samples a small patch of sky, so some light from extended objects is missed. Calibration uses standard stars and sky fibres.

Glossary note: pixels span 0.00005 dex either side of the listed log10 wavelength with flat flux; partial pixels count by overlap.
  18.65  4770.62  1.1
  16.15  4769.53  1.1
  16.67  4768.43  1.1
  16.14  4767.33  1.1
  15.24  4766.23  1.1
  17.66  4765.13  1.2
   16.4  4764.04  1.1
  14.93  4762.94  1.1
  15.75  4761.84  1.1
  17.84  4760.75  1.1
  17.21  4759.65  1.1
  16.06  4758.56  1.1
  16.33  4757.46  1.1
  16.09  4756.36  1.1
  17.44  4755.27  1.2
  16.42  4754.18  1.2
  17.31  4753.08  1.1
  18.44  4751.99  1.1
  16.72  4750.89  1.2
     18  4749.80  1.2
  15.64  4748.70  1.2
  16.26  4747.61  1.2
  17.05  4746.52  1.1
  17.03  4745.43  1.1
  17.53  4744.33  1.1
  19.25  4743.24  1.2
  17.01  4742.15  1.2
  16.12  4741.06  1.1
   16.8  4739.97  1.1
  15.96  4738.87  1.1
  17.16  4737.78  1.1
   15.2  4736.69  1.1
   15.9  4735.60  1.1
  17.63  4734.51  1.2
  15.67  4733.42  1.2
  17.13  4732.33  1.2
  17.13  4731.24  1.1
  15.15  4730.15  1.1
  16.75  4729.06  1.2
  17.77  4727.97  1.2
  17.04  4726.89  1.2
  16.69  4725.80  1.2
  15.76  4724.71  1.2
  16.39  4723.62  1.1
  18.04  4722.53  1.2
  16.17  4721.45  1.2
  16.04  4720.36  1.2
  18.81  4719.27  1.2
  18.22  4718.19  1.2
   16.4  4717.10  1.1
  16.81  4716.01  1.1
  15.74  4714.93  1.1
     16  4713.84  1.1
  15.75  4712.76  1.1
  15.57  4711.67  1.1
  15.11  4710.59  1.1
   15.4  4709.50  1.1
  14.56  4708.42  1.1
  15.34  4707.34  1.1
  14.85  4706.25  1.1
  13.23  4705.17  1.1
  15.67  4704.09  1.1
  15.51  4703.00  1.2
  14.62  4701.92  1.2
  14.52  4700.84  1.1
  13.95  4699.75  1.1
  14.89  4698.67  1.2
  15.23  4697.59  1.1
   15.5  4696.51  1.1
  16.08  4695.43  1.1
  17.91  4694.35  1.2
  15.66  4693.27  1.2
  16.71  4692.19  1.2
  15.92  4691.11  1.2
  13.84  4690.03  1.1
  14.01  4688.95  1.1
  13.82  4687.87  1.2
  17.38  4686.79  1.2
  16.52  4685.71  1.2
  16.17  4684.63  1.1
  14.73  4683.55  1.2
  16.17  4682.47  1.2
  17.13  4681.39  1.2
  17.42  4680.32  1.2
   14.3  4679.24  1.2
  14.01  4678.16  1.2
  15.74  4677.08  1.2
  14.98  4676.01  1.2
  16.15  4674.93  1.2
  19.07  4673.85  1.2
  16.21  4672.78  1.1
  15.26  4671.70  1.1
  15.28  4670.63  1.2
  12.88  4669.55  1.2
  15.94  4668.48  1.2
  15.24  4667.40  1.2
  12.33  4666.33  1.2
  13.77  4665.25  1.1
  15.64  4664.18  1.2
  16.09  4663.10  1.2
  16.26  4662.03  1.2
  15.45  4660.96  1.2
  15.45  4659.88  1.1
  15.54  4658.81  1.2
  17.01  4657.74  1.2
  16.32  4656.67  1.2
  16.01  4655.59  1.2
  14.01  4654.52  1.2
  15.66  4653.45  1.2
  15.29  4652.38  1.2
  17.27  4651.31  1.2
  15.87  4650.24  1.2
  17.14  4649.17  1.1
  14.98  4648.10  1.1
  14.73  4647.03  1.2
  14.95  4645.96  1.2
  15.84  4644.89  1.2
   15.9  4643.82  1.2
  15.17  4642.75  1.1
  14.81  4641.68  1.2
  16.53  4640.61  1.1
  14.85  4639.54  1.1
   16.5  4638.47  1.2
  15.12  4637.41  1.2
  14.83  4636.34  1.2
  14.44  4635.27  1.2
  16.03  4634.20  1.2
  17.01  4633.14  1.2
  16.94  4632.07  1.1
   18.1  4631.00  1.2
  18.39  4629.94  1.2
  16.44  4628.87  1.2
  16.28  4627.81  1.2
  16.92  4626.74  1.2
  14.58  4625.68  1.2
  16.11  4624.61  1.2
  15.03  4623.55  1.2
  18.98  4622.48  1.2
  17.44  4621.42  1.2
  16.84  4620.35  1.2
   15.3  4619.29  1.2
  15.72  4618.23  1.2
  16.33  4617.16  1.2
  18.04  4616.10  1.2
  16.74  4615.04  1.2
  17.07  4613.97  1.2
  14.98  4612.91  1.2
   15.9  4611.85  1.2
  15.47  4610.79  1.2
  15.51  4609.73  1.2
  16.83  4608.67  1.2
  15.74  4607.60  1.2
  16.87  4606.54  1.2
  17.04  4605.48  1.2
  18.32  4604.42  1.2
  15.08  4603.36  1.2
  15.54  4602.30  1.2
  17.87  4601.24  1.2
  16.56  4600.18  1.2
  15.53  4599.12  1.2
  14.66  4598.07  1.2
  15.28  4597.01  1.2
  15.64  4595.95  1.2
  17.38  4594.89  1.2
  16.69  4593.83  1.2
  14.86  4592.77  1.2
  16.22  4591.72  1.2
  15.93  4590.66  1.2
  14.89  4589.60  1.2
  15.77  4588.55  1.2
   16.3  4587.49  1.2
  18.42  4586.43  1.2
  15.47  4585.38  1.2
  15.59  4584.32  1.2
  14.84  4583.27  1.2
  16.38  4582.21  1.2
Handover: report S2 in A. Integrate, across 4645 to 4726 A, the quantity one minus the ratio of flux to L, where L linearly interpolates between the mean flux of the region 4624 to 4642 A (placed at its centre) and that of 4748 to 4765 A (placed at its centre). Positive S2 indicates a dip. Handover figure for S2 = 3.54 A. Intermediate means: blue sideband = 16.1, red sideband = 16.7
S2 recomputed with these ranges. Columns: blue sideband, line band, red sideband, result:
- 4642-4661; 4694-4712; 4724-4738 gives 1.21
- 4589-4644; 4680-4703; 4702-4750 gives 0.99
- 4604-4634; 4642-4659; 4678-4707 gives 0.38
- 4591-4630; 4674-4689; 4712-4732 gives 0.73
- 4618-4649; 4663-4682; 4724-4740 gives 0.96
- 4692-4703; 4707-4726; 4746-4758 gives -0.35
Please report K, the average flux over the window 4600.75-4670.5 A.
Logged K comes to 15.9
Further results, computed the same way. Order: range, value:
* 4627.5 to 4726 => 15.7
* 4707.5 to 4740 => 16.4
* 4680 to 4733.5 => 15.9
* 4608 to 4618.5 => 16.3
